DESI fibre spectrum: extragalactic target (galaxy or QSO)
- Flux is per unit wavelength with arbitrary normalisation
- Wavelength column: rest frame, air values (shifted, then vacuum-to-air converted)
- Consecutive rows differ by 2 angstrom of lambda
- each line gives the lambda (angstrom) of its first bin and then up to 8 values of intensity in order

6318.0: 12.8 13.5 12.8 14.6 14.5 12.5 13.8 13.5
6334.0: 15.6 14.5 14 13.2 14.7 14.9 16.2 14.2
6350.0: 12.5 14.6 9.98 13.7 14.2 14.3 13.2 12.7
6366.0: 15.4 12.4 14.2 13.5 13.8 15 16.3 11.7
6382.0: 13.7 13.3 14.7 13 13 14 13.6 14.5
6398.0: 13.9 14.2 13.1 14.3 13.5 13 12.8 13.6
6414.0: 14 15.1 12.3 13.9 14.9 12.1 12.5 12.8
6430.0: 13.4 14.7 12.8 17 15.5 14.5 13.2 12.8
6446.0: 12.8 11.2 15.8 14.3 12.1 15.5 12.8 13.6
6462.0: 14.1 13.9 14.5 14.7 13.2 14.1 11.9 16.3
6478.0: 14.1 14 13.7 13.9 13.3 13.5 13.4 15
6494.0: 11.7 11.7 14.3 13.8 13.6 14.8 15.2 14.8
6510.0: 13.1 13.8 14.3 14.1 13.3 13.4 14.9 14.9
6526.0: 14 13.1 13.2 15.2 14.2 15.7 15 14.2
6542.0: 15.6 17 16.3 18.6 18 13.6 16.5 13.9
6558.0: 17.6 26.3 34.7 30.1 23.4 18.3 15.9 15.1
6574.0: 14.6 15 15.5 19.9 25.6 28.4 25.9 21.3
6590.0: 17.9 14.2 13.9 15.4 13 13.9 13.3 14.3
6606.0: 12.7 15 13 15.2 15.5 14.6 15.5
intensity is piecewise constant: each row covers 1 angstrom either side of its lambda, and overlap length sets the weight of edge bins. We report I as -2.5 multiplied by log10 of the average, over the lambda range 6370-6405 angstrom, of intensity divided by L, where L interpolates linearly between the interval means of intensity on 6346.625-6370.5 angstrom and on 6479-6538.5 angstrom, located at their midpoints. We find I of -0.024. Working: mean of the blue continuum 13.5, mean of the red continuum 14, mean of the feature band 13.9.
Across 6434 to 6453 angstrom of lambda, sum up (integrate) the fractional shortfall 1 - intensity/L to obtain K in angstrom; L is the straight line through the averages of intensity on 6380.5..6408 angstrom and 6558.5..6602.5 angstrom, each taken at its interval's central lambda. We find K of 1.50 angstrom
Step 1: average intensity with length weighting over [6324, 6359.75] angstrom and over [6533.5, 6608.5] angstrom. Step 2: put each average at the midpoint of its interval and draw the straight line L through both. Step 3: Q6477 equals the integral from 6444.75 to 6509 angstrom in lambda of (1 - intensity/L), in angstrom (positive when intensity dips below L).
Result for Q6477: 9.8 angstrom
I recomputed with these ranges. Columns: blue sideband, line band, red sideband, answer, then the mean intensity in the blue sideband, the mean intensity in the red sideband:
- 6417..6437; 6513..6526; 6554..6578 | 0.26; 13.6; 20.1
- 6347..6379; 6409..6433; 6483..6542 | 0.03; 13.7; 14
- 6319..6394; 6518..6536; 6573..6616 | 0.13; 13.8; 16.8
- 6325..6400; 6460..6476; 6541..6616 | 0.14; 13.9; 17.9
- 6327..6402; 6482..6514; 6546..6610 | 0.21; 13.8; 18.3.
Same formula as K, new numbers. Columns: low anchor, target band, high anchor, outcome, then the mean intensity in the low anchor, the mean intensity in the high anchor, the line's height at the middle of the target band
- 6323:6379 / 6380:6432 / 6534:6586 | 6.0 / 14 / 19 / 15.3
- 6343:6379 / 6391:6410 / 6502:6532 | 0.3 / 13.9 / 14.1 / 14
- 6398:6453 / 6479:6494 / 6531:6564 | 2.1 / 13.7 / 18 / 15.9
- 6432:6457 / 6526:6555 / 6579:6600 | 3.5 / 14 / 19.3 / 17.5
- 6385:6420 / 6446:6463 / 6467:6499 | 0.1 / 13.7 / 13.7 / 13.7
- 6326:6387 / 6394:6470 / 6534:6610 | 7.5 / 13.9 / 17.9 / 15.3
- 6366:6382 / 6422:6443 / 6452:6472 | 0.0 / 13.9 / 13.9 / 13.9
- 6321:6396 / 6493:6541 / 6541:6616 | 7.9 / 13.8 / 17.9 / 16.8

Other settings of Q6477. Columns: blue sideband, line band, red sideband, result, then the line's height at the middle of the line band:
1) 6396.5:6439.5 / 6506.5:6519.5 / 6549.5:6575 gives 2.8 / 17.8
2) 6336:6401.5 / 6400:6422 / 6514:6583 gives 1.5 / 14.6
